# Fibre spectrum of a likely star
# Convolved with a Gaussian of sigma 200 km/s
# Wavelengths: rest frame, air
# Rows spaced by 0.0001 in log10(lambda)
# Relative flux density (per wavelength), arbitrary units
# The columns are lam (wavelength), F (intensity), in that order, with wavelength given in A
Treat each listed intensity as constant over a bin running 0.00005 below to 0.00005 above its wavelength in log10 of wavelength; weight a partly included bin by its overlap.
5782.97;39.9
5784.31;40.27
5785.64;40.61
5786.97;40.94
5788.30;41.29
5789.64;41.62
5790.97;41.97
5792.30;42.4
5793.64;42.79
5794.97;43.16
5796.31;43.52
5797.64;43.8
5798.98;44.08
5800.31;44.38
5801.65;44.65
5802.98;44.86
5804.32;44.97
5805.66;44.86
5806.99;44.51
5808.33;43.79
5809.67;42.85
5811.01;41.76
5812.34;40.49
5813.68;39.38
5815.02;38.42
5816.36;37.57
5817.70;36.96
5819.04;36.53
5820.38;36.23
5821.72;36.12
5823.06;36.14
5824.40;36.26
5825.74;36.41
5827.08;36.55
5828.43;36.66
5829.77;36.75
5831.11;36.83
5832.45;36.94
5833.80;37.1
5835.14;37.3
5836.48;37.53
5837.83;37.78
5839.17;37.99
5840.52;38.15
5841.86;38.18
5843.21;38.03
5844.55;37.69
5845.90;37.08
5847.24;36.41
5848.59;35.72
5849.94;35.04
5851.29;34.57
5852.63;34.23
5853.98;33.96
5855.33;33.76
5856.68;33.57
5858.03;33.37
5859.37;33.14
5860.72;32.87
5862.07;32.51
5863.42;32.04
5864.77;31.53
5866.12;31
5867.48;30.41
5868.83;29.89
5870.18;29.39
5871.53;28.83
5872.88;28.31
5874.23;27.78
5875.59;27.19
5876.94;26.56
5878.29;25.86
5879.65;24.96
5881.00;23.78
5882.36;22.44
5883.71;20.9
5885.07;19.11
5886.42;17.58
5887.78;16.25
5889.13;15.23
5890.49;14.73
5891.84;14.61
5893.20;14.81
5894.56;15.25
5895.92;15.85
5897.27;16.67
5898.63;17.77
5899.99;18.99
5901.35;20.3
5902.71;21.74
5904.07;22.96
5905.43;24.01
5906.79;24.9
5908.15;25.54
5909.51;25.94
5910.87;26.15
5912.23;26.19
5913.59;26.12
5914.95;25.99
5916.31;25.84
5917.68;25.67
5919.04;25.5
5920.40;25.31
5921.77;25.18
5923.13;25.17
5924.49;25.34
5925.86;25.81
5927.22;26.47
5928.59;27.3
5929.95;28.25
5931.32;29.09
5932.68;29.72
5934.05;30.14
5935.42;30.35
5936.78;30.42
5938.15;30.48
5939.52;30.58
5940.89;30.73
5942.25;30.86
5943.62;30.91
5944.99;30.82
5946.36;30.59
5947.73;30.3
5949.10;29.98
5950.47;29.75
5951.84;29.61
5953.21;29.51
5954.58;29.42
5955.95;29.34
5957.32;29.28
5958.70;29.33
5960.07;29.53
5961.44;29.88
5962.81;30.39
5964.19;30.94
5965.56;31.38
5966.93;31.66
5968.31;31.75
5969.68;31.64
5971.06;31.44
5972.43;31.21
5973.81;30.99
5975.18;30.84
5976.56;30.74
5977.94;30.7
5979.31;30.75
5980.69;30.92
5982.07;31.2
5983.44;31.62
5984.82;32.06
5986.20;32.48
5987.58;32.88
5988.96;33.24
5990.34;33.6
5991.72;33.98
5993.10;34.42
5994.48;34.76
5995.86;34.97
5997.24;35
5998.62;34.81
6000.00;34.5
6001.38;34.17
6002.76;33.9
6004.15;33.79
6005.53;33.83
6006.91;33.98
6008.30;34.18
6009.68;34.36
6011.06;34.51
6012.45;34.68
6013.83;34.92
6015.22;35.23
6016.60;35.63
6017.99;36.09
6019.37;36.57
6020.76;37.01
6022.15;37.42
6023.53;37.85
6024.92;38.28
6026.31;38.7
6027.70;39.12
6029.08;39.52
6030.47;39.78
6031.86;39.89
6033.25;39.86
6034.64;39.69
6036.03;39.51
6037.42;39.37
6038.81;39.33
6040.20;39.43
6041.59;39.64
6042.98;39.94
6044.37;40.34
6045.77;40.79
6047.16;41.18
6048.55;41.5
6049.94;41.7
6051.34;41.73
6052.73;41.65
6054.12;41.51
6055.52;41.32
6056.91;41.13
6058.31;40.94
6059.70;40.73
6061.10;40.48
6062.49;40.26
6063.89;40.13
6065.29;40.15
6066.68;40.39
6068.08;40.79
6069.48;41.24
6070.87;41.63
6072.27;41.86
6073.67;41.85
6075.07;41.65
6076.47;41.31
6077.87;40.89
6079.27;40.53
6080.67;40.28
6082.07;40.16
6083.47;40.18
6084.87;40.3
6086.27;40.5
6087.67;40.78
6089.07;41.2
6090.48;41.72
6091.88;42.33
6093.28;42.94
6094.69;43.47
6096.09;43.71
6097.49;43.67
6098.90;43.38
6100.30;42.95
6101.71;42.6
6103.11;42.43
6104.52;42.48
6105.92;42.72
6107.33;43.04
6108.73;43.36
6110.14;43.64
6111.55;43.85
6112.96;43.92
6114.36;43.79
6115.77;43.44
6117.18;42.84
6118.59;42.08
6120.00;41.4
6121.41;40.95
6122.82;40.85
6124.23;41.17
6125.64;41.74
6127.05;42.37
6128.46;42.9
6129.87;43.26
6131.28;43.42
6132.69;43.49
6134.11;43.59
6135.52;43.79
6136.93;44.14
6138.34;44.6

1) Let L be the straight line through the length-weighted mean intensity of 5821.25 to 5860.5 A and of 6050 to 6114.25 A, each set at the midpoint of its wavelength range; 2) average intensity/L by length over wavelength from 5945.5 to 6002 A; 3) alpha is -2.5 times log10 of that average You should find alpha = 0.24 mag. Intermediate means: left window 36.1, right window 41.8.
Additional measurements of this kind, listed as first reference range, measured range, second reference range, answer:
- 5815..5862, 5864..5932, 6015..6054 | 0.481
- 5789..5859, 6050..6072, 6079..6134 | 0.021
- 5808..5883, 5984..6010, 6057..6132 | 0.150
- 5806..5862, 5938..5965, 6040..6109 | 0.287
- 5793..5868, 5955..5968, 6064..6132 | 0.302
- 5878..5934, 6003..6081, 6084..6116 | -0.068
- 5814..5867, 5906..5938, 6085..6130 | 0.372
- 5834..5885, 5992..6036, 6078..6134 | 0.066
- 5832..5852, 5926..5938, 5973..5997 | 0.180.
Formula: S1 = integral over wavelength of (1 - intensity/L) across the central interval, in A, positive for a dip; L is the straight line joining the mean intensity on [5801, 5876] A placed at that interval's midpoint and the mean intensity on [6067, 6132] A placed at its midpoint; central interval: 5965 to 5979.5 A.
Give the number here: 3.0 A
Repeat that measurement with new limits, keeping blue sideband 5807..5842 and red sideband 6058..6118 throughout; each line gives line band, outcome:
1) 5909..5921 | 4.1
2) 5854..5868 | 2.2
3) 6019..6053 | 1.3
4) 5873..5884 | 3.9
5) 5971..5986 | 3.4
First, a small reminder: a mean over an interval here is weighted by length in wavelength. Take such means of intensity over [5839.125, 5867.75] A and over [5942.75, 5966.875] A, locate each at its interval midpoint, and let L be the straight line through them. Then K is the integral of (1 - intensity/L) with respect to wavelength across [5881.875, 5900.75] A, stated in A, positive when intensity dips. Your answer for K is 9.1 A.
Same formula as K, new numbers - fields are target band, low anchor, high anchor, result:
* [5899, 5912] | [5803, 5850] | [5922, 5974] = 3.72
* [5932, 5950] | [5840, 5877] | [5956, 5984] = 0.52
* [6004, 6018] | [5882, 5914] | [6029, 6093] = -0.09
